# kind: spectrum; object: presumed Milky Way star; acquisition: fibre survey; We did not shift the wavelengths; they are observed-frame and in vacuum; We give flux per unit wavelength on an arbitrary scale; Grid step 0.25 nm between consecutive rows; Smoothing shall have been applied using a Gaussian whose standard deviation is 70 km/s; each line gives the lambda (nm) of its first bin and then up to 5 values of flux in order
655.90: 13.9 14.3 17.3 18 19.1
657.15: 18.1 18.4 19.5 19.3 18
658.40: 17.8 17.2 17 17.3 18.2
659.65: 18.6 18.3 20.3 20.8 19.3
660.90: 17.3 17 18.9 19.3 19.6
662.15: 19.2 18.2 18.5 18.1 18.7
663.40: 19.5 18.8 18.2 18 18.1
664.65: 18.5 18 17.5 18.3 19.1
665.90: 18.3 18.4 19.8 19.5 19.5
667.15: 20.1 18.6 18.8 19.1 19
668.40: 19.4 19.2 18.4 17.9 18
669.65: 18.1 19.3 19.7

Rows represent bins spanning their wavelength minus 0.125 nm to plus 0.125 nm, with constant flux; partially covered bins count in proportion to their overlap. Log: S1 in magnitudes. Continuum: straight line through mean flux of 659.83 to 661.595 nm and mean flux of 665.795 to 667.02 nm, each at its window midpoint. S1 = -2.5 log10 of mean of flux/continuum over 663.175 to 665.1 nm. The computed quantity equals 0.035 mag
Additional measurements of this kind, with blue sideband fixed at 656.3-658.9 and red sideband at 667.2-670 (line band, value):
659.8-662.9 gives -0.03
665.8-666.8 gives -0.02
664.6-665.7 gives 0.02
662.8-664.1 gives -0.01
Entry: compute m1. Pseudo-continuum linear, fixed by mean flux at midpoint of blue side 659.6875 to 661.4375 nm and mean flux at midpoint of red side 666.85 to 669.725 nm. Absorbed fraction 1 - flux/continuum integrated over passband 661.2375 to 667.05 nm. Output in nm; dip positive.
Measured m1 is 0.04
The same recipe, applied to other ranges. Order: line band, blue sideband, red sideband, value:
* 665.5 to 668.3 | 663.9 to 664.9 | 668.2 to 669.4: -0.099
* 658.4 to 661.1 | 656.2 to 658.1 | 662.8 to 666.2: 0.000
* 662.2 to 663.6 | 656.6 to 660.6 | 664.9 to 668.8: 0.007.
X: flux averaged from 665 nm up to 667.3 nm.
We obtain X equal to 18.9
